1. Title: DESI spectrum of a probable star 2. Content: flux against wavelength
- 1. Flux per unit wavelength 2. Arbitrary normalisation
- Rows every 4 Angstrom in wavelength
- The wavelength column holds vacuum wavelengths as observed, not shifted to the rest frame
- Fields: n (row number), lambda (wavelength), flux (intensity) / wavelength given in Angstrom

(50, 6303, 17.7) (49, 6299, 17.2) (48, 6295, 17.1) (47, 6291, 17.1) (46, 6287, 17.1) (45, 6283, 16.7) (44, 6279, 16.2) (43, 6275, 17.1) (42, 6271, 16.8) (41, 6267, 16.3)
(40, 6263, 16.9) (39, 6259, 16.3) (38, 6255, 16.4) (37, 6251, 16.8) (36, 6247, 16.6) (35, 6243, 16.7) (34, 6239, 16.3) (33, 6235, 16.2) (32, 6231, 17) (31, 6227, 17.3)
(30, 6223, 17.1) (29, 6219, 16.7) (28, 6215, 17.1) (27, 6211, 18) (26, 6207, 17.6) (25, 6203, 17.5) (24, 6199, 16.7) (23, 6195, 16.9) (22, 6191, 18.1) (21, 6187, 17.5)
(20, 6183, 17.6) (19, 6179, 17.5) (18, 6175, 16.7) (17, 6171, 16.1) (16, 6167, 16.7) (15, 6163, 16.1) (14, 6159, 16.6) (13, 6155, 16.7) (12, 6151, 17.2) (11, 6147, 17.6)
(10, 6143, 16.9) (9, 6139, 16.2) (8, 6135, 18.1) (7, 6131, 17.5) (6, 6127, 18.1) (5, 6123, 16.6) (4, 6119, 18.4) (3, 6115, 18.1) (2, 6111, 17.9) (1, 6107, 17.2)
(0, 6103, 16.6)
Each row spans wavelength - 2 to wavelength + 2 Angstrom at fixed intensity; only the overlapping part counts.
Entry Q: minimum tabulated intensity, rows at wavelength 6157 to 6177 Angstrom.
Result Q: 16.1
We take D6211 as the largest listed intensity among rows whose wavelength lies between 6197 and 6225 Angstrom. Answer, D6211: 18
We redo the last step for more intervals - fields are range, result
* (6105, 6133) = 18.4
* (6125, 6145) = 18.1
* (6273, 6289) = 17.1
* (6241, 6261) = 16.8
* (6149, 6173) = 17.2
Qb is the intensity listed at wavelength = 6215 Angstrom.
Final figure 17.1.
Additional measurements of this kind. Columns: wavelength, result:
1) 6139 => 16.2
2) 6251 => 16.8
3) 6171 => 16.1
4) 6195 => 16.9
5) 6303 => 17.7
